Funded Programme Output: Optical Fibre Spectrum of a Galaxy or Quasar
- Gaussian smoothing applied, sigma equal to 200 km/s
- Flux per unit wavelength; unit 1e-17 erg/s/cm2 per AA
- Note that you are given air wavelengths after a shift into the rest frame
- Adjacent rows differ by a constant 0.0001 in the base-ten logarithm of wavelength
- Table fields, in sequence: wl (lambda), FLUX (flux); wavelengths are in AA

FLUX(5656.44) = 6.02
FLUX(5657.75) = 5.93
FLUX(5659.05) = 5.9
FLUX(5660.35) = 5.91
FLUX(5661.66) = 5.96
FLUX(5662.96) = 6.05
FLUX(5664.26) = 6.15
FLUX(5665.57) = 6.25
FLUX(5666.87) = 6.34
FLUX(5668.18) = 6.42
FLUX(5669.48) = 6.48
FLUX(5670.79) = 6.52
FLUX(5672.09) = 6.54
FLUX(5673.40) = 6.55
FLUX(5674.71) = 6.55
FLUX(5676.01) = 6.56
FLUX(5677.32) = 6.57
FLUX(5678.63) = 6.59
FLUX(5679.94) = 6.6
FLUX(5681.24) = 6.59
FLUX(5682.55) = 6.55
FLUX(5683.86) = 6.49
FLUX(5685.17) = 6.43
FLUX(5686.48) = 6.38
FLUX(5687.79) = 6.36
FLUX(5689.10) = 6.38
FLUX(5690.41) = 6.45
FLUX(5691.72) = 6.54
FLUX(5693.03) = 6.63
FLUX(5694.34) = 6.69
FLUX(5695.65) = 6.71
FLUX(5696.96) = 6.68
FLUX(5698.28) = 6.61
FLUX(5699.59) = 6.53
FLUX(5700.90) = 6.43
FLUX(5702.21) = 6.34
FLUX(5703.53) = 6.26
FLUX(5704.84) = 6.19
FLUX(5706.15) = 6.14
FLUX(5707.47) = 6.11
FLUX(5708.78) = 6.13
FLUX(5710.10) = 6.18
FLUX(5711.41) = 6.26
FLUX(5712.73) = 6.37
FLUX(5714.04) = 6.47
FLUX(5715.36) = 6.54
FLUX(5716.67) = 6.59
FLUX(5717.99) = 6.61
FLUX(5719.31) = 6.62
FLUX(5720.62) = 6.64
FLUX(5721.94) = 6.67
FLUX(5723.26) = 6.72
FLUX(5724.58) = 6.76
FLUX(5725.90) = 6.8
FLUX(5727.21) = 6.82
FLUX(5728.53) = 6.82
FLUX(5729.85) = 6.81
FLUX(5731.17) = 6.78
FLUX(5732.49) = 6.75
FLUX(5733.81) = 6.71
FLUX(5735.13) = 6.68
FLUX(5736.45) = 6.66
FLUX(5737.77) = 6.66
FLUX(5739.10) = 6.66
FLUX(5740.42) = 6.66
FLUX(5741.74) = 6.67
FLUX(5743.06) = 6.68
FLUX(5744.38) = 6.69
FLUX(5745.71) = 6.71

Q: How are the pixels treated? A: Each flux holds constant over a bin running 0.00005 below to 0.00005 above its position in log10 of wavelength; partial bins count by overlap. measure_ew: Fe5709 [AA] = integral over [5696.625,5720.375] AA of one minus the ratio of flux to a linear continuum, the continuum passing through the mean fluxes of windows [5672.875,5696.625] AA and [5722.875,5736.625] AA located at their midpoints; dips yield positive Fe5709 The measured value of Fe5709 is 0.9 AA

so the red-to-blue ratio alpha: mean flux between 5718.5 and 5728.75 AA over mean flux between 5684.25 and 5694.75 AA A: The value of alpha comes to 1.0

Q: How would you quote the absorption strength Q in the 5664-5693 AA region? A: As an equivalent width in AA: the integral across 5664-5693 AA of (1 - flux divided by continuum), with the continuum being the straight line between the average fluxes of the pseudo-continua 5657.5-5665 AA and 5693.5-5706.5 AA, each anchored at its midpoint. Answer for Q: -1.28 AA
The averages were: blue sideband 5.99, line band 6.47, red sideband 6.47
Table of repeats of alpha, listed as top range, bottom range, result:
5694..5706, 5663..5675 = 1.01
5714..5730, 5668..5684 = 1.02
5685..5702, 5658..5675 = 1.04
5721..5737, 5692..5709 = 1.05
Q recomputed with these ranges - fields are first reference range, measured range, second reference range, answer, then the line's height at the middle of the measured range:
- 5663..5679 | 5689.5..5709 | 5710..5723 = 0.2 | 6.49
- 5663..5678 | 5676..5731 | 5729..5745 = 0.4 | 6.57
